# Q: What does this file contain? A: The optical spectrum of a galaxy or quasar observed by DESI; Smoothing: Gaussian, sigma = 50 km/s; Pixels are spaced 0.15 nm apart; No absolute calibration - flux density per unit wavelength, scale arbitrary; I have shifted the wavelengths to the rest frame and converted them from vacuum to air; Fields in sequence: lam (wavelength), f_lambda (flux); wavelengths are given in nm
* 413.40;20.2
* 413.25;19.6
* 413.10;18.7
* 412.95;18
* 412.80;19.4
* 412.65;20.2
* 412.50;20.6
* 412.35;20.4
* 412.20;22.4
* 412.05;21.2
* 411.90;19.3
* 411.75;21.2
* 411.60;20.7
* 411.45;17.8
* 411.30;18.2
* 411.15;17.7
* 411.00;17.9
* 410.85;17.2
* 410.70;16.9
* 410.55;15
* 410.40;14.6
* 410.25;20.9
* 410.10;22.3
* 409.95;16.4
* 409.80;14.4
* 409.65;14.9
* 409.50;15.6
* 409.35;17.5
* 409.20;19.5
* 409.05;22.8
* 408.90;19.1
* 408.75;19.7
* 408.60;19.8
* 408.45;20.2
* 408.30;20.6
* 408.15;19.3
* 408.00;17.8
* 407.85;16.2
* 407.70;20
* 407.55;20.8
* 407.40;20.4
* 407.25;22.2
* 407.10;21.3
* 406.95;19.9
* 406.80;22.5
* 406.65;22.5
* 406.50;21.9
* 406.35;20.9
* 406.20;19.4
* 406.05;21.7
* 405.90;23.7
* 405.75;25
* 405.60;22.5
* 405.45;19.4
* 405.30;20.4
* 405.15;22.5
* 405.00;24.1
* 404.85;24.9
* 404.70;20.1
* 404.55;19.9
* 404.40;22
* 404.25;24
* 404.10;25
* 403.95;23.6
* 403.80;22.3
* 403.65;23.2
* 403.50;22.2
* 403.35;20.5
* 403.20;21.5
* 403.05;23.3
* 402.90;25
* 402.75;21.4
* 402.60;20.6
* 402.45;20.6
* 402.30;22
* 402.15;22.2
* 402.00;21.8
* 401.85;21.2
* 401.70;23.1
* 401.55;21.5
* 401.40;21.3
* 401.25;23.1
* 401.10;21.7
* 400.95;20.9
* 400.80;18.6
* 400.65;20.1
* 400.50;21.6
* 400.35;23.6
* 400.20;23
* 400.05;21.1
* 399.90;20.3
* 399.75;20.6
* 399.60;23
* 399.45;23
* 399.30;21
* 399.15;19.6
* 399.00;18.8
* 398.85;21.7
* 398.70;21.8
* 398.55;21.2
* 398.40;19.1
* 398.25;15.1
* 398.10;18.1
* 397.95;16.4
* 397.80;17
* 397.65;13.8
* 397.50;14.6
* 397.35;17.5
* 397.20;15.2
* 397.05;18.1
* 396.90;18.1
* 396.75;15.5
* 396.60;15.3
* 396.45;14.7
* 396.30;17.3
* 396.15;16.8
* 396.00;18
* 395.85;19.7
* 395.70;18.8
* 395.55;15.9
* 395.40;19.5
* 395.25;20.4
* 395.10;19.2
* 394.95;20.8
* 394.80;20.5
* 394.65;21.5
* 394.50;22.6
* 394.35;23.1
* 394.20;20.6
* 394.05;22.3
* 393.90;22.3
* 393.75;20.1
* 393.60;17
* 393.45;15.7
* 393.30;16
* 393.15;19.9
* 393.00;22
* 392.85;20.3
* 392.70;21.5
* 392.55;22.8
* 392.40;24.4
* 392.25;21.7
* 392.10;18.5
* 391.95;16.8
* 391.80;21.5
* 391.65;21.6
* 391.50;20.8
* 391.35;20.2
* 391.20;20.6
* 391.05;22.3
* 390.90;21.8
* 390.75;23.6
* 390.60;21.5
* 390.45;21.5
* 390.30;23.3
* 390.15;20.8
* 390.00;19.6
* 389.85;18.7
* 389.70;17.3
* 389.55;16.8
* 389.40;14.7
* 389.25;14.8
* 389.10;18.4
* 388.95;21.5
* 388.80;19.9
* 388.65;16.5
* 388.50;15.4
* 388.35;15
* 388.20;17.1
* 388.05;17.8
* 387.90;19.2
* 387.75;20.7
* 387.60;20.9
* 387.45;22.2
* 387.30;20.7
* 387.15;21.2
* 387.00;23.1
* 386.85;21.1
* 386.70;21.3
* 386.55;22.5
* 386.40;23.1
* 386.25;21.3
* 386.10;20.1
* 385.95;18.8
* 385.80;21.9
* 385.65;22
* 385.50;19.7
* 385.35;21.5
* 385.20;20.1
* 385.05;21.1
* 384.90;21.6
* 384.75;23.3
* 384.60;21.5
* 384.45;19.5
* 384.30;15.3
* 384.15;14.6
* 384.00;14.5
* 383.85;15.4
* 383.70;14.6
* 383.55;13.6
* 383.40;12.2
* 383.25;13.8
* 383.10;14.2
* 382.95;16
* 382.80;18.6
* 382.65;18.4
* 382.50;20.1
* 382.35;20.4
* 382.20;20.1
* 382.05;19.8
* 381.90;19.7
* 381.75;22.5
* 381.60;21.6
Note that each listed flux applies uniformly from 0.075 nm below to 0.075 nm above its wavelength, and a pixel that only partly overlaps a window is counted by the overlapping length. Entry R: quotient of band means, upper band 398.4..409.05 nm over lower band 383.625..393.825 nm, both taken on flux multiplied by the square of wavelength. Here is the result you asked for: 1.2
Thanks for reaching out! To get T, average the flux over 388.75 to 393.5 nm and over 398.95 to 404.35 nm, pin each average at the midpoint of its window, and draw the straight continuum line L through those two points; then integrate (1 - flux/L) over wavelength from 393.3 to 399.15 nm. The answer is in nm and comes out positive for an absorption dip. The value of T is 0.67 nm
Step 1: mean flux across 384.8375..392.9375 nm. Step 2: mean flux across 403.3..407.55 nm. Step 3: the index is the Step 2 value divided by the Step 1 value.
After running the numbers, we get 1.09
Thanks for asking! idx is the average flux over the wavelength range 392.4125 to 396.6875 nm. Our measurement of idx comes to 19.5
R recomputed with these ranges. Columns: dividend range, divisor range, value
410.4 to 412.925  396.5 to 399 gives 1.17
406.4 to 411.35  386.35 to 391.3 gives 1.06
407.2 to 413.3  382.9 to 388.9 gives 1.13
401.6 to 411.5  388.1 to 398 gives 1.15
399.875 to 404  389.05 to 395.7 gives 1.14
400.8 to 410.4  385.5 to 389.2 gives 1.15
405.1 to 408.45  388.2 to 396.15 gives 1.14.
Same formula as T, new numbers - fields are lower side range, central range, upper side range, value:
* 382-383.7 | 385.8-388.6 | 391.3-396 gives -0.293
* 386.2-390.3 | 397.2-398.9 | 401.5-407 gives 0.274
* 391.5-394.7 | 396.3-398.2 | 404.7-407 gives 0.436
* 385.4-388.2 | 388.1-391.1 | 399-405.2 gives 0.298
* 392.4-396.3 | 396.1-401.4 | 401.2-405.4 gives 0.501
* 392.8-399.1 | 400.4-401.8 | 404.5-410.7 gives -0.154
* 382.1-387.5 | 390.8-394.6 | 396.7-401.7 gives -0.247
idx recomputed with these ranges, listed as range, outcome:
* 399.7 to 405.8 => 22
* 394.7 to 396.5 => 18.6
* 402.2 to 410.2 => 20.9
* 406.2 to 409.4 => 20.2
